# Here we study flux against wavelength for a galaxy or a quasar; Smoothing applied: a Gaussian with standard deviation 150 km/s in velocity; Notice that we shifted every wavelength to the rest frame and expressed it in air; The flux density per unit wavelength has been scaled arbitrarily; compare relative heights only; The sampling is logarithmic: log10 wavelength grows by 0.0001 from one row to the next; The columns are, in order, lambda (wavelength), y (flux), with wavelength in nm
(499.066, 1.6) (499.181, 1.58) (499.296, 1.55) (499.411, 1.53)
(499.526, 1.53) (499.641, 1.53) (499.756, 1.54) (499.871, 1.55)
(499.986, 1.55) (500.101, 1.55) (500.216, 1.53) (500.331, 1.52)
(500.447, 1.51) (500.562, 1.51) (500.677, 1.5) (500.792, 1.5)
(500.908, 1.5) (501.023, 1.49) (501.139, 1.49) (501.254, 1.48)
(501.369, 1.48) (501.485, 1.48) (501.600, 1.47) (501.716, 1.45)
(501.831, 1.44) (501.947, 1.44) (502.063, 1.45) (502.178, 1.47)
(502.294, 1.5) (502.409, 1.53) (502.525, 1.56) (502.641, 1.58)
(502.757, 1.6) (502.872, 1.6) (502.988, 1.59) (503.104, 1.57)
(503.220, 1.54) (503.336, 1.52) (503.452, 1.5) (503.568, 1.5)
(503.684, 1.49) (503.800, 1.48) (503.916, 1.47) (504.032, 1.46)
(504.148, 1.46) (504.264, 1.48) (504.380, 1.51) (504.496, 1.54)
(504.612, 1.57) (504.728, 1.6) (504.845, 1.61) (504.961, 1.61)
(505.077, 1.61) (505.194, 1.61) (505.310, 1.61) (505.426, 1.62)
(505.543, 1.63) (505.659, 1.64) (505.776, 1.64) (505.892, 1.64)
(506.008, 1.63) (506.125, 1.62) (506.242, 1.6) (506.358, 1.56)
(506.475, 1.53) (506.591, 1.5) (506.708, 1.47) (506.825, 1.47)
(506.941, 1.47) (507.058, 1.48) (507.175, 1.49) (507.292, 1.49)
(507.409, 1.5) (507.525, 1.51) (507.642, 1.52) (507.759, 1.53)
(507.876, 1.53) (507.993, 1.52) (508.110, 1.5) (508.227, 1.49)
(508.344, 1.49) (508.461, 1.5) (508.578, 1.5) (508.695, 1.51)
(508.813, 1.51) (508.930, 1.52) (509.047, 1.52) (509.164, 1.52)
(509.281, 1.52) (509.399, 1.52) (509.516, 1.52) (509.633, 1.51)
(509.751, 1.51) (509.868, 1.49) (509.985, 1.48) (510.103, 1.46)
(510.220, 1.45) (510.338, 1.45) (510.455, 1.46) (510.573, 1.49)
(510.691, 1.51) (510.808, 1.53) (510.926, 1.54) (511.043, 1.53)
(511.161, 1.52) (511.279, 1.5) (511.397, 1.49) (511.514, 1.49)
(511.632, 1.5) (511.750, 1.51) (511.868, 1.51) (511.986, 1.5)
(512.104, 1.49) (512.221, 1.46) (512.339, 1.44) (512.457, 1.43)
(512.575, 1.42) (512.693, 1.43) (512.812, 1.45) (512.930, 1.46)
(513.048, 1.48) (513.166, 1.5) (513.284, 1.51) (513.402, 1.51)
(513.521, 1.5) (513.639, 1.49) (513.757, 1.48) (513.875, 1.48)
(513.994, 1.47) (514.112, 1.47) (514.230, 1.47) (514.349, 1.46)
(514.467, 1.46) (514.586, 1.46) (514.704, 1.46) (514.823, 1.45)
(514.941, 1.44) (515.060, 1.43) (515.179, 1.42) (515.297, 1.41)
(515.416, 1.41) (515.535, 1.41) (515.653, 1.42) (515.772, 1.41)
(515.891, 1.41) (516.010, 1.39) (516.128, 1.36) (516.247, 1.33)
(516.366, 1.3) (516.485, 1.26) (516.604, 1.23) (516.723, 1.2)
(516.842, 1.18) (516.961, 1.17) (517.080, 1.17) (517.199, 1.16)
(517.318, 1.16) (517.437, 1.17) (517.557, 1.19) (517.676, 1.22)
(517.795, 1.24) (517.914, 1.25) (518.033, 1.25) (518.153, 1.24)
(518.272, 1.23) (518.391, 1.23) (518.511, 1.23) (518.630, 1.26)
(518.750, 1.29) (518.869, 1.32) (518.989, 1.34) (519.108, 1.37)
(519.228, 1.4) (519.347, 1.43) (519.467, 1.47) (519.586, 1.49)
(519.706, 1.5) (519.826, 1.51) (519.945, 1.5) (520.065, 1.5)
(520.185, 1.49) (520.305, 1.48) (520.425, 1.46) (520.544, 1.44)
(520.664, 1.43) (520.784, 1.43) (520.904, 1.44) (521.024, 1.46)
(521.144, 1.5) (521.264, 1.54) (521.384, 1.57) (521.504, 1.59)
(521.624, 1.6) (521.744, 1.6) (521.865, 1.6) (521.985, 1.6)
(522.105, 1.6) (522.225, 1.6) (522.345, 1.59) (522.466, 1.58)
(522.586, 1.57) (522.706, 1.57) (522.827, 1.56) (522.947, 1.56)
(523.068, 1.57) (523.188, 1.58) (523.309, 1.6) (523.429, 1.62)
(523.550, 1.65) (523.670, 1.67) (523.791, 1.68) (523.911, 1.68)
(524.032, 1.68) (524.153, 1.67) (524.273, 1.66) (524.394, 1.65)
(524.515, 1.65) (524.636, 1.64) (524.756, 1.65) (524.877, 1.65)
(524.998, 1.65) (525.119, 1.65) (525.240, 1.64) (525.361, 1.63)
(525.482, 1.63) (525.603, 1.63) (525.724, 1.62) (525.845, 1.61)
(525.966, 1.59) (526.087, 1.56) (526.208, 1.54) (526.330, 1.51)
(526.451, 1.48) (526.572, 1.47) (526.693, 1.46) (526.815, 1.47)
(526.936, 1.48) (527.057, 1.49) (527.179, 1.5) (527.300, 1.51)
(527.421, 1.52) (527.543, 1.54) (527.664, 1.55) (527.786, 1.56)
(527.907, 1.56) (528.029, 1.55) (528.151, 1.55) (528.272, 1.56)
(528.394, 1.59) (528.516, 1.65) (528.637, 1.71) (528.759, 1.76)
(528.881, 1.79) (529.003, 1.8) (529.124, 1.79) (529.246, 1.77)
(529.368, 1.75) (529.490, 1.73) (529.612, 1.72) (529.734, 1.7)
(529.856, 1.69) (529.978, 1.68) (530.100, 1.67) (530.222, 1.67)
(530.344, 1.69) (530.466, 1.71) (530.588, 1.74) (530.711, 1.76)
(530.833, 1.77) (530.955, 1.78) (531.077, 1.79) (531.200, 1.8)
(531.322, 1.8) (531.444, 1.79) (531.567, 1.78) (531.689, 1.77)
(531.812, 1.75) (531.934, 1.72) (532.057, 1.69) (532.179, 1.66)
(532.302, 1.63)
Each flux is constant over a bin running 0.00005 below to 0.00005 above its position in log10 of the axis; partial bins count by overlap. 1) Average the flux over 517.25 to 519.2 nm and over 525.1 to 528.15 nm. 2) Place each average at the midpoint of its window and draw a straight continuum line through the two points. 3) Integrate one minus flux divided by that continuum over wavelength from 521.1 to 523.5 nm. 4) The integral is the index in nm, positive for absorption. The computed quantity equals -0.32 nm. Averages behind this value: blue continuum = 1.25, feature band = 1.58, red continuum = 1.55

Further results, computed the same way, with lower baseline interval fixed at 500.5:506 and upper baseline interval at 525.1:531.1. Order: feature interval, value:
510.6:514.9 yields 0.242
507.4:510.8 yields 0.119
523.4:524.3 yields -0.029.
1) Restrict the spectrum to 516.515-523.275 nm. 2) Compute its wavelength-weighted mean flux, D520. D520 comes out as 1.41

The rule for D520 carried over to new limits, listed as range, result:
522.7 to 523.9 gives 1.61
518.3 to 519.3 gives 1.3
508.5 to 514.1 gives 1.49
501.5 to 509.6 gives 1.53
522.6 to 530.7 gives 1.62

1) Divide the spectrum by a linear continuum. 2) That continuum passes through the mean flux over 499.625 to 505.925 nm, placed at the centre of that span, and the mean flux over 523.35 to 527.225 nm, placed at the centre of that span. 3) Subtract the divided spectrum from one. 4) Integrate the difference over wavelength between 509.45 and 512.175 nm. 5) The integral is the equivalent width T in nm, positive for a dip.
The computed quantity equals 0.103 nm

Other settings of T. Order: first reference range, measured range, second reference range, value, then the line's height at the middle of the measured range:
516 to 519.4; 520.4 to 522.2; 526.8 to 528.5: -0.22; 1.36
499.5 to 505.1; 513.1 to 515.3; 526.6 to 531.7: 0.16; 1.58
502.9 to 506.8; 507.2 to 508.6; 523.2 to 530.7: 0.05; 1.57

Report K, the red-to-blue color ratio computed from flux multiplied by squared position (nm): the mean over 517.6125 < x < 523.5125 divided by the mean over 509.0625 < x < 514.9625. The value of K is 1.0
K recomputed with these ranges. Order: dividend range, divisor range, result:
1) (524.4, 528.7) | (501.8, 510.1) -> 1.11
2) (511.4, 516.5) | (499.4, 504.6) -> 1.00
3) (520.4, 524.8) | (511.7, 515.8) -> 1.12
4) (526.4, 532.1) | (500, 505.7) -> 1.21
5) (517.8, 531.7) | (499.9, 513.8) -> 1.12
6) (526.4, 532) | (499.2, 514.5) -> 1.20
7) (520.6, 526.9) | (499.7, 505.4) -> 1.13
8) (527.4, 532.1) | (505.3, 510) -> 1.21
